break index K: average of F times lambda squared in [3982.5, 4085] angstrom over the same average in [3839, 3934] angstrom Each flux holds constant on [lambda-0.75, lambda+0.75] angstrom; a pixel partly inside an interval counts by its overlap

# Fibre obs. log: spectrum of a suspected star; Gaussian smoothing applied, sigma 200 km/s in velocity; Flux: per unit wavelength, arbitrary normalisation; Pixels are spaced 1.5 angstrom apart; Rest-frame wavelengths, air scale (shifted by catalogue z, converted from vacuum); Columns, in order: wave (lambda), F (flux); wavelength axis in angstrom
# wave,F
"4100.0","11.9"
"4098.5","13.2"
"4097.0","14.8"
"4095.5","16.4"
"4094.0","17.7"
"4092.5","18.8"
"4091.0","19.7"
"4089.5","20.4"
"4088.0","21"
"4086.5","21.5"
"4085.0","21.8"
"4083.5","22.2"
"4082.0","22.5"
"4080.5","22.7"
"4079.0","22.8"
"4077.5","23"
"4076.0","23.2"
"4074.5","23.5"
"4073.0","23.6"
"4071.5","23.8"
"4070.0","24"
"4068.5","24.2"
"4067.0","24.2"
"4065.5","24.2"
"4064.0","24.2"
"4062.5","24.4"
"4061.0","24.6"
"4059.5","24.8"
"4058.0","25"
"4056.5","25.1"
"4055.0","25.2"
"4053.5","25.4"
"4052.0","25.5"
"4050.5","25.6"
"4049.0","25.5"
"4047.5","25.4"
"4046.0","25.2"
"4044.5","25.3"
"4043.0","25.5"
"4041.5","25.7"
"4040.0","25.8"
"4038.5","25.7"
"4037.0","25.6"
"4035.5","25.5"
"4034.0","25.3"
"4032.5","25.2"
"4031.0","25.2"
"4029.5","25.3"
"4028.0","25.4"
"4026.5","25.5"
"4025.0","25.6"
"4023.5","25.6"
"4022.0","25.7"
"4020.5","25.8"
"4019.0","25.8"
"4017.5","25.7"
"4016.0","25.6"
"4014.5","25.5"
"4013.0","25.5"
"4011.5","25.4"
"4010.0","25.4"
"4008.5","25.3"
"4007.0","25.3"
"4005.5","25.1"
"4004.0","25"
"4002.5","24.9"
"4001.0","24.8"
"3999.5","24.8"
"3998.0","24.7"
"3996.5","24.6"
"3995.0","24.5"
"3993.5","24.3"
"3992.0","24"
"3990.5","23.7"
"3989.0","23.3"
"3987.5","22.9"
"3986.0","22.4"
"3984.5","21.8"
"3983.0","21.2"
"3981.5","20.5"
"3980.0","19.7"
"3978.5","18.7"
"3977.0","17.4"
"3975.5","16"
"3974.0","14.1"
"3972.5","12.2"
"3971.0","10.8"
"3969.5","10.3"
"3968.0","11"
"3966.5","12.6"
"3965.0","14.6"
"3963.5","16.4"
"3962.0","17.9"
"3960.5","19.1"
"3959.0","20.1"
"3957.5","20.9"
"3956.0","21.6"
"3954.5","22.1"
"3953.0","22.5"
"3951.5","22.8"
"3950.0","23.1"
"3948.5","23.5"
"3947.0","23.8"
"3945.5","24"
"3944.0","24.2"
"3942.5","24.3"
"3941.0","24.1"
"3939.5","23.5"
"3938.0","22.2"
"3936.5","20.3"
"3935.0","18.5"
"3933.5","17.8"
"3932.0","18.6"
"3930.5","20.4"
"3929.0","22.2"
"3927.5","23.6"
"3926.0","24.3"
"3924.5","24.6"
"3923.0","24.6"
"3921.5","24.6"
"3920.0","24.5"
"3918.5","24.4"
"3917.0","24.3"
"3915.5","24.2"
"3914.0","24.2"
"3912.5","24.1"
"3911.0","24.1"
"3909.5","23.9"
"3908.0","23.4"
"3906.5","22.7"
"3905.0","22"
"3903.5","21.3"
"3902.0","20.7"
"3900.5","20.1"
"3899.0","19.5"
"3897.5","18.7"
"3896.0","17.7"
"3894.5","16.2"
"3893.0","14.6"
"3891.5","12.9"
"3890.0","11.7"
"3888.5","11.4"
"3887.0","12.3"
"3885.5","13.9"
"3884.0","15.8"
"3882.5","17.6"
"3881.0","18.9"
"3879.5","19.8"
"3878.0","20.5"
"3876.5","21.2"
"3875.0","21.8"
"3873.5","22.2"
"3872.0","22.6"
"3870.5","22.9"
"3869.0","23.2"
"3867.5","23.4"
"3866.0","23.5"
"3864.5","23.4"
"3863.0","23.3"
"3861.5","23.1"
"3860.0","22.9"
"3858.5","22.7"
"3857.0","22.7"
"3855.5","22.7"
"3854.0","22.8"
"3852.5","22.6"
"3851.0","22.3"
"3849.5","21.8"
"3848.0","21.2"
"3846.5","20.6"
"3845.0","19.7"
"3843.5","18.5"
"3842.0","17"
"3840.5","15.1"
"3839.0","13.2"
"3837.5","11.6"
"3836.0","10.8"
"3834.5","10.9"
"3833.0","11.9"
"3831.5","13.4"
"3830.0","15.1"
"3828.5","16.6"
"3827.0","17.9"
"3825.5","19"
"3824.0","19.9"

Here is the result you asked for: 1.28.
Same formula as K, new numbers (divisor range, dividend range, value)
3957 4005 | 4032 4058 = 1.33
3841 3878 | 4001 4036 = 1.26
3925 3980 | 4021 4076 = 1.35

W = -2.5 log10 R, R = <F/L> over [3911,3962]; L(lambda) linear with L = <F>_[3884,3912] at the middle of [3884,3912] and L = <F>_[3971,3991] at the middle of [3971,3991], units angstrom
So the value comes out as -0.21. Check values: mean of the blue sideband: 18.2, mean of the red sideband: 19.2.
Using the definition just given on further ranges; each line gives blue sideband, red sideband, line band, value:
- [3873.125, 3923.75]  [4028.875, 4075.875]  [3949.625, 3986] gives 0.24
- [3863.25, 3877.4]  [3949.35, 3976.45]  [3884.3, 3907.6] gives 0.22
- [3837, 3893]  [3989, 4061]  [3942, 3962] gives 0.02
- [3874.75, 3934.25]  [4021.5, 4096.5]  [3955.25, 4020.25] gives 0.06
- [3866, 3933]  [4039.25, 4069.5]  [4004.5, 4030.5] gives -0.07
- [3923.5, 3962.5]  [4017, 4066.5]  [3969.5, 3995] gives 0.20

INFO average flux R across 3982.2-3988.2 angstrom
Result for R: 22.1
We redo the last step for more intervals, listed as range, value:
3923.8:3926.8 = 24.4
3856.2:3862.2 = 22.8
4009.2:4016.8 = 25.5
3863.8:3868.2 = 23.4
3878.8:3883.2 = 18.8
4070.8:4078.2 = 23.4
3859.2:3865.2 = 23.2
